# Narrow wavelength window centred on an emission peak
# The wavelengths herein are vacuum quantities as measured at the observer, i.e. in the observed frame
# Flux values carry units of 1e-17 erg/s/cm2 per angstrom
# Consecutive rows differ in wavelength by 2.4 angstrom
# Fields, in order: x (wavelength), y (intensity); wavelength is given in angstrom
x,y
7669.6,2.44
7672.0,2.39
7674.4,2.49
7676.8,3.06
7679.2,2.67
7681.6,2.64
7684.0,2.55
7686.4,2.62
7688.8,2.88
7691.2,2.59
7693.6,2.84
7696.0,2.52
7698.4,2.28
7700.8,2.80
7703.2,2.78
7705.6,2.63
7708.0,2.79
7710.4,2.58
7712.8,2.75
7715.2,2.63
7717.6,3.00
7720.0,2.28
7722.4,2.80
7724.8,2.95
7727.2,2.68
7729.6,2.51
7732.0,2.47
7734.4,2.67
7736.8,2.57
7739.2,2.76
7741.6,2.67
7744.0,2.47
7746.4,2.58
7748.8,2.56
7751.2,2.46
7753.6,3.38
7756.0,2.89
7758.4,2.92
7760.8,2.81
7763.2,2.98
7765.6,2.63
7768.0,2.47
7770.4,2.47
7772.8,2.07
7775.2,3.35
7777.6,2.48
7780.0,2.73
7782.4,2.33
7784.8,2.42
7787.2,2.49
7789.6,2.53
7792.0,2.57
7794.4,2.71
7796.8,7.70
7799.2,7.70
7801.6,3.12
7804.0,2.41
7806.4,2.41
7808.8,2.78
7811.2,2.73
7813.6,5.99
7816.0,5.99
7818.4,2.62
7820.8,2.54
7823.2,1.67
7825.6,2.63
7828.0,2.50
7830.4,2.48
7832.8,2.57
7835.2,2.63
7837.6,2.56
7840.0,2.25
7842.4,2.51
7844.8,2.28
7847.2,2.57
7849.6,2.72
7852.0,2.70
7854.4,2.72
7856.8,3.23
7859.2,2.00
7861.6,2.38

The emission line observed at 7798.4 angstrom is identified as [S II]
